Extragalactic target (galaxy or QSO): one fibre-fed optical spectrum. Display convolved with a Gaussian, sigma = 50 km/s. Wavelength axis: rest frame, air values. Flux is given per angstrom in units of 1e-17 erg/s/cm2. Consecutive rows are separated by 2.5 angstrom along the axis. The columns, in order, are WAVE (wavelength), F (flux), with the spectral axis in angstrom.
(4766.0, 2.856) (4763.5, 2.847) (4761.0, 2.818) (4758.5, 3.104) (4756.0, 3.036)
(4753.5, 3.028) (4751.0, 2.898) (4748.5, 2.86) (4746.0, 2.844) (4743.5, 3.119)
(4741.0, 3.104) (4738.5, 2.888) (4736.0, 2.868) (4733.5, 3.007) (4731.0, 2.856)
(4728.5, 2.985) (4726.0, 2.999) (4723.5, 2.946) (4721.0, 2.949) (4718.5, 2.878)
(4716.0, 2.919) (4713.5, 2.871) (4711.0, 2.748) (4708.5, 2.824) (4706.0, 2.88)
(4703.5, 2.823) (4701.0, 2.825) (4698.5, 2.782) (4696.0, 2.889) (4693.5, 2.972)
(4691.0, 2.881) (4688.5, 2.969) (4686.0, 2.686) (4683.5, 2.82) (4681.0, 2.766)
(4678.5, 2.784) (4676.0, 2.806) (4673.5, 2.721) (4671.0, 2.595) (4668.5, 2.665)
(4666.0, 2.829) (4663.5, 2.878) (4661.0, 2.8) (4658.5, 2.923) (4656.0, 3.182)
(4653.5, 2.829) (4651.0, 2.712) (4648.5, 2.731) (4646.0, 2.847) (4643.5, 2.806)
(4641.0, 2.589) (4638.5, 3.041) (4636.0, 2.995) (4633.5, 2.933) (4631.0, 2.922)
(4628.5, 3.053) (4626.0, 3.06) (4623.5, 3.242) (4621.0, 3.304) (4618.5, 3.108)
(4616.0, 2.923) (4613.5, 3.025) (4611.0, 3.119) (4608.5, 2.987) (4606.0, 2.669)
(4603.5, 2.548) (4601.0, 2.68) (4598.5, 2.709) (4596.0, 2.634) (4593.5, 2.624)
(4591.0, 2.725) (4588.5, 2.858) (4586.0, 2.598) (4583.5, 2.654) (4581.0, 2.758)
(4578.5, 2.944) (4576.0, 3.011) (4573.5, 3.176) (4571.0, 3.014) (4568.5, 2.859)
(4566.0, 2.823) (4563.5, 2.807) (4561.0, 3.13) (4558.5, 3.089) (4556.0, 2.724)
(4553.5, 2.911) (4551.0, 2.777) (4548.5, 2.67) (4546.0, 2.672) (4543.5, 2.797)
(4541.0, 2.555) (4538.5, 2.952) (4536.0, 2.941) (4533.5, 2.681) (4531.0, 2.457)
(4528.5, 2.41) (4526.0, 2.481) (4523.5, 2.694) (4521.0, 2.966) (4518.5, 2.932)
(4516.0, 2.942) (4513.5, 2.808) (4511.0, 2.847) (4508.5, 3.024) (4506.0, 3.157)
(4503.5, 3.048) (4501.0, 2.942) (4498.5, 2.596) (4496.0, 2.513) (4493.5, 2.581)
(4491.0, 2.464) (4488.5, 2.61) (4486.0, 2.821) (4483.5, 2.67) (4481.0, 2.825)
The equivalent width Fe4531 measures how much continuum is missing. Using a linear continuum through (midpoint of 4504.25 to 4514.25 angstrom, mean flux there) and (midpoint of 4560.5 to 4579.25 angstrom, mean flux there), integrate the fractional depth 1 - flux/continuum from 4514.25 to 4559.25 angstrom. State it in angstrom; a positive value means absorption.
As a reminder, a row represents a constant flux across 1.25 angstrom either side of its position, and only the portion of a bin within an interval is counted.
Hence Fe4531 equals 3.2 angstrom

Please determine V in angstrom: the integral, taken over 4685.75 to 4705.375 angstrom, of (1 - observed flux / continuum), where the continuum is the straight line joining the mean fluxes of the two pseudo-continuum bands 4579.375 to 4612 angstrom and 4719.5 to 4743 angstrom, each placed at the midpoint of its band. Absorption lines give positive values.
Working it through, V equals 0.26 angstrom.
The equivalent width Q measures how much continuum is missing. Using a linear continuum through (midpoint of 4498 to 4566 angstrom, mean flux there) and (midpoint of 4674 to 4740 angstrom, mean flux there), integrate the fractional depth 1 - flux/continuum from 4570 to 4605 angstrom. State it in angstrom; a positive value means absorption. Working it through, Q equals 0.7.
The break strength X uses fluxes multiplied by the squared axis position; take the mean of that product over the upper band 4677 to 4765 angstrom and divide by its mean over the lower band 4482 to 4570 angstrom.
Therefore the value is 1.1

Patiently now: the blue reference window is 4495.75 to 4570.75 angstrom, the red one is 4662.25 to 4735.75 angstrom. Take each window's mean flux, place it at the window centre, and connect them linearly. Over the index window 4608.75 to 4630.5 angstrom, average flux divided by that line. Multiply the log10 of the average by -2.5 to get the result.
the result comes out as -0.10 mag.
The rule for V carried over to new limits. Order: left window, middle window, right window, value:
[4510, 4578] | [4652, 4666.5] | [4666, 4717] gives -0.5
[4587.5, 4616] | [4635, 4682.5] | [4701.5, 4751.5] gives 0.5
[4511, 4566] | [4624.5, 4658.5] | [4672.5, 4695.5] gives -1.1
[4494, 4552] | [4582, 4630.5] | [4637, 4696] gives -1.2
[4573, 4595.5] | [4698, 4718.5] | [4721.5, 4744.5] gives 0.7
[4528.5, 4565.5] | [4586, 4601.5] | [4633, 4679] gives 0.6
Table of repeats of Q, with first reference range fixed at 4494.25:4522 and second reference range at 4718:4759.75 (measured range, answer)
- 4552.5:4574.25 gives -0.31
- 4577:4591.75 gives 0.75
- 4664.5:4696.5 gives 1.59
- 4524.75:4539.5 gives 1.24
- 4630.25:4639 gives -0.13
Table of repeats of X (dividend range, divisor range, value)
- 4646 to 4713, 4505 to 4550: 1.09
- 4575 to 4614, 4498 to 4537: 1.02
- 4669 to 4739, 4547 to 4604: 1.07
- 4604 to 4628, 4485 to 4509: 1.15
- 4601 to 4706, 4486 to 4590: 1.08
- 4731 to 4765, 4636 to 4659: 1.08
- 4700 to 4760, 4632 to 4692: 1.07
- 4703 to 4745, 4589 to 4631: 1.06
